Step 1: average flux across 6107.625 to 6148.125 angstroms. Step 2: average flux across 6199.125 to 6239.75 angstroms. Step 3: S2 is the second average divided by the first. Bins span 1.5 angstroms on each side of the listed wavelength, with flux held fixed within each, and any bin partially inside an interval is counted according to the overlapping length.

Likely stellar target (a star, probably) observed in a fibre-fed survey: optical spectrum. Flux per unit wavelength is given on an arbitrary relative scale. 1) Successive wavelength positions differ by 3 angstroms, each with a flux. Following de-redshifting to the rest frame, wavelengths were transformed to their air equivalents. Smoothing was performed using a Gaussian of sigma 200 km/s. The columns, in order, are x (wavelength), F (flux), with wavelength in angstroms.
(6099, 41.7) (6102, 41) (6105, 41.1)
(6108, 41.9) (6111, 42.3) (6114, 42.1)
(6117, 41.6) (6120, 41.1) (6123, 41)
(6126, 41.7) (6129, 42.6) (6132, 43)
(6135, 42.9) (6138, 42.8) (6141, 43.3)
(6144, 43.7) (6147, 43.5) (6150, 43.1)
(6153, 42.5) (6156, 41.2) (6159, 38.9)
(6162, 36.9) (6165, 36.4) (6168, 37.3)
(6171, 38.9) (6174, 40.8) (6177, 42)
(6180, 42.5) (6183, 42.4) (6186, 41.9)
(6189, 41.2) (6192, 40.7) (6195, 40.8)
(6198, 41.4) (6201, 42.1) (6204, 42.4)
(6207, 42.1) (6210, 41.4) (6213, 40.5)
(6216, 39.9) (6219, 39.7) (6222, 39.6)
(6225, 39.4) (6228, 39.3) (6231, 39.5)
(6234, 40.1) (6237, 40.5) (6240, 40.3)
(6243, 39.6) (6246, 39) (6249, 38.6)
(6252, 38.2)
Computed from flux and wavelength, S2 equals 1.0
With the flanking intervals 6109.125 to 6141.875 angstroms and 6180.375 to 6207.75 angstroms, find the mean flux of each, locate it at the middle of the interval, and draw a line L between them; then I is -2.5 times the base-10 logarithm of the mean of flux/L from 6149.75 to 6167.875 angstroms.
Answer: 0.07 mag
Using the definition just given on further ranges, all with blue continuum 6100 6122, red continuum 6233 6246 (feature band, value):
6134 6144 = -0.05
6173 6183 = -0.03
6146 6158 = -0.03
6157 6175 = 0.07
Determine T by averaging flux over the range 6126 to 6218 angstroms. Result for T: 41.3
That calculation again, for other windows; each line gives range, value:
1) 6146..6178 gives 40.1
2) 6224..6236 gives 39.6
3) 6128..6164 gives 41.9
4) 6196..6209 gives 41.9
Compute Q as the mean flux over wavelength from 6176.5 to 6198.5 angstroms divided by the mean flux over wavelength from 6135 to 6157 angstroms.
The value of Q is 0.97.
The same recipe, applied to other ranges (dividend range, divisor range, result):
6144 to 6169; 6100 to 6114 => 0.97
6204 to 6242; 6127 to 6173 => 0.98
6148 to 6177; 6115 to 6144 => 0.94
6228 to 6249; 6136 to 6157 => 0.93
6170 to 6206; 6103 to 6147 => 0.98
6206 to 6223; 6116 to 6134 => 0.97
